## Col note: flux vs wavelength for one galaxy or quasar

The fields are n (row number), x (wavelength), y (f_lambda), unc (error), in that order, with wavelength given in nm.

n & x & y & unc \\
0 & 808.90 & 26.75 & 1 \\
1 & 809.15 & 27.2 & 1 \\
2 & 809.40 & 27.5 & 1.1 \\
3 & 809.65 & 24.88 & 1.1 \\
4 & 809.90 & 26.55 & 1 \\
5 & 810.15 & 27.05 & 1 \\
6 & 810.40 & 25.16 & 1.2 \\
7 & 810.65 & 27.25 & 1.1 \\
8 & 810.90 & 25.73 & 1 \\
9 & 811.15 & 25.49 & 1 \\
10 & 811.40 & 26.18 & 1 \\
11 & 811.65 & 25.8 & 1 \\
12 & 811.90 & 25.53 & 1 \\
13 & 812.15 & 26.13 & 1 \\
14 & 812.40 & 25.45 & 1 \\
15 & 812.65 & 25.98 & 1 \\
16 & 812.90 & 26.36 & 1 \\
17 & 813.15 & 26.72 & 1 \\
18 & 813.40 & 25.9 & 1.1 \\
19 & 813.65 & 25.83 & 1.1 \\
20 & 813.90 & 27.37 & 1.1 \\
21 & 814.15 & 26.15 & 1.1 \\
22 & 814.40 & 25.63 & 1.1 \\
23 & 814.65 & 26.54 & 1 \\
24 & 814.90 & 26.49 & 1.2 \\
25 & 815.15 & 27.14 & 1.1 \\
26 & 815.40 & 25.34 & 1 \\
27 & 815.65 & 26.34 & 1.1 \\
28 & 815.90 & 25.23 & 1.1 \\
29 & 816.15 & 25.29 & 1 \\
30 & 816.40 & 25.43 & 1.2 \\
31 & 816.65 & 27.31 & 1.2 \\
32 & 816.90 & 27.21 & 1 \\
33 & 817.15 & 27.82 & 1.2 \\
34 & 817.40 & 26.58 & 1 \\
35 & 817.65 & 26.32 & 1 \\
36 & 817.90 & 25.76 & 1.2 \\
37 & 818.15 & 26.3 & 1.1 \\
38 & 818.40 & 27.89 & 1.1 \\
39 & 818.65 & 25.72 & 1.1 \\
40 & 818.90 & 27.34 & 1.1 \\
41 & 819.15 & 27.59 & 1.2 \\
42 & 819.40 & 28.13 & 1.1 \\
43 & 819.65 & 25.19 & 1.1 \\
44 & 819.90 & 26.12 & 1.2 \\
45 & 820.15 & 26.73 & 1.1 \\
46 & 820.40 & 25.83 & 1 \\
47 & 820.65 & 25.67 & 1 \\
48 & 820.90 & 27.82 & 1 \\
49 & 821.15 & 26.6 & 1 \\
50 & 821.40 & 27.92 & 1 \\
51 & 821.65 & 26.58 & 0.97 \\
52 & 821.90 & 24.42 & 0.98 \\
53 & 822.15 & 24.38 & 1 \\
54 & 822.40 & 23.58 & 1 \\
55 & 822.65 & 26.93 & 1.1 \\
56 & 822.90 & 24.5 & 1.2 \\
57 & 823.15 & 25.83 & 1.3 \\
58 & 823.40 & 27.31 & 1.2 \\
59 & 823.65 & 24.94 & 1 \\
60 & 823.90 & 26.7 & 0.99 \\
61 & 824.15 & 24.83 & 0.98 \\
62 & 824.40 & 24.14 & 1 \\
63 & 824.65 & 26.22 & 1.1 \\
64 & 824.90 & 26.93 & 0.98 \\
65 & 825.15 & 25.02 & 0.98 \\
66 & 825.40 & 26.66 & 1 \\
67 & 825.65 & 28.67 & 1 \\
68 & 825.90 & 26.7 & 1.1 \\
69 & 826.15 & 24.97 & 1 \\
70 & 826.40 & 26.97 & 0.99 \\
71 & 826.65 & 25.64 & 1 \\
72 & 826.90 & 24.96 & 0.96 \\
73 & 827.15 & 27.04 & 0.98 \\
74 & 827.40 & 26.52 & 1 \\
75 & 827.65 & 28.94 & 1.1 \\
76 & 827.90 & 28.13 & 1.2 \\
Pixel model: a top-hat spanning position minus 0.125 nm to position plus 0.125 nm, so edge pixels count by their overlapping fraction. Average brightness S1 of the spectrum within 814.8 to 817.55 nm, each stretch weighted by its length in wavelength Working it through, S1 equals 26.4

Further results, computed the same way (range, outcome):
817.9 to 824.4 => 26.1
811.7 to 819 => 26.3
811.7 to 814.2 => 26.1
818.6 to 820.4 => 26.7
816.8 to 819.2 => 26.8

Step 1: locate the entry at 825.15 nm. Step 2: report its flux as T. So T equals 25.02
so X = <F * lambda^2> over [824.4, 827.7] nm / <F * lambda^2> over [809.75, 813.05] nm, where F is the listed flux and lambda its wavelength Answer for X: 1.05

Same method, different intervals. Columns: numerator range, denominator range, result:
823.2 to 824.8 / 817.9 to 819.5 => 0.96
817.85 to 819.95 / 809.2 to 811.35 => 1.04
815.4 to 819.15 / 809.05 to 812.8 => 1.03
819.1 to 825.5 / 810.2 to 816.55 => 1.02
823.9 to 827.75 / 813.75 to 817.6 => 1.02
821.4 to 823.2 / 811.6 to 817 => 0.99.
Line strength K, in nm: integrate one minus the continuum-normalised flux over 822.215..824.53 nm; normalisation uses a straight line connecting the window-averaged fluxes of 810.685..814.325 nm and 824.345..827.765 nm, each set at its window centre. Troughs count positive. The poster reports 0.084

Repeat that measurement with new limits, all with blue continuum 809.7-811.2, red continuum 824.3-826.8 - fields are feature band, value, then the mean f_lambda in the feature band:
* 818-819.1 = -0.03 nm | 26.8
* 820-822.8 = 0.02 nm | 26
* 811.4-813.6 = 0.02 nm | 26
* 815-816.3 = 0.02 nm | 25.9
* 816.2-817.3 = -0.03 nm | 26.8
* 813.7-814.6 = -0.01 nm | 26.4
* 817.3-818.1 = 0.00 nm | 26.2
